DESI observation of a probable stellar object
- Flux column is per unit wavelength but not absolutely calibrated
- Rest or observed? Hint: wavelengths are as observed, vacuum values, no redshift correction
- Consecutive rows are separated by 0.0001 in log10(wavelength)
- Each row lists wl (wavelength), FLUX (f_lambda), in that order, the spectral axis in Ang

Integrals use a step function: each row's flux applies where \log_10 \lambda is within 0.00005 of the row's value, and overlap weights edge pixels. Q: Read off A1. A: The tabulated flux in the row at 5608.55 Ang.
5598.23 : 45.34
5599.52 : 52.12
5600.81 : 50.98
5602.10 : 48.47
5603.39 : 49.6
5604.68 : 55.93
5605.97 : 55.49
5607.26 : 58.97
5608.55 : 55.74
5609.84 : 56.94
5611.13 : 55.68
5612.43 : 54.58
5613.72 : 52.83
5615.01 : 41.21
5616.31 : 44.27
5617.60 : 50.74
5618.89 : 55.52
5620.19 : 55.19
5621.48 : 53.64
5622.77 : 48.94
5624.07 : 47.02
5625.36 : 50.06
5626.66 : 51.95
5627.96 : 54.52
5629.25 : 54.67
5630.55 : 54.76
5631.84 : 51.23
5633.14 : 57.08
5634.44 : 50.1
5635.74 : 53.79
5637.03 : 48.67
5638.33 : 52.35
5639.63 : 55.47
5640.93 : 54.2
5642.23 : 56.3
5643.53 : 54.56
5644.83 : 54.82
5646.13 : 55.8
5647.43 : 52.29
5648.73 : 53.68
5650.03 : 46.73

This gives 55.74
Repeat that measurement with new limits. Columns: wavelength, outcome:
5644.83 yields 54.82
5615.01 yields 41.21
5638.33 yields 52.35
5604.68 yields 55.93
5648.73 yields 53.68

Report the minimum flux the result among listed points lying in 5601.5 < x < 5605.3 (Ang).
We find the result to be 48.47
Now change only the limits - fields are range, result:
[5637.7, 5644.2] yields 52.35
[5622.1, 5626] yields 47.02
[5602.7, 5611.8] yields 49.6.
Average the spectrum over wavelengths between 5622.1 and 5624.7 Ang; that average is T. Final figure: 48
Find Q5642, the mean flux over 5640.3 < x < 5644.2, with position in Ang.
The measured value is 55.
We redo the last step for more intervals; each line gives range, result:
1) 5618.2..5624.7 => 52.1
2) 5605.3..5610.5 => 56.8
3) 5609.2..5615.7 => 52.1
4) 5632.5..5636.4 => 53.7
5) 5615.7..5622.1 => 52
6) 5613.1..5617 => 46.1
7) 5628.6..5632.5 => 53.6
